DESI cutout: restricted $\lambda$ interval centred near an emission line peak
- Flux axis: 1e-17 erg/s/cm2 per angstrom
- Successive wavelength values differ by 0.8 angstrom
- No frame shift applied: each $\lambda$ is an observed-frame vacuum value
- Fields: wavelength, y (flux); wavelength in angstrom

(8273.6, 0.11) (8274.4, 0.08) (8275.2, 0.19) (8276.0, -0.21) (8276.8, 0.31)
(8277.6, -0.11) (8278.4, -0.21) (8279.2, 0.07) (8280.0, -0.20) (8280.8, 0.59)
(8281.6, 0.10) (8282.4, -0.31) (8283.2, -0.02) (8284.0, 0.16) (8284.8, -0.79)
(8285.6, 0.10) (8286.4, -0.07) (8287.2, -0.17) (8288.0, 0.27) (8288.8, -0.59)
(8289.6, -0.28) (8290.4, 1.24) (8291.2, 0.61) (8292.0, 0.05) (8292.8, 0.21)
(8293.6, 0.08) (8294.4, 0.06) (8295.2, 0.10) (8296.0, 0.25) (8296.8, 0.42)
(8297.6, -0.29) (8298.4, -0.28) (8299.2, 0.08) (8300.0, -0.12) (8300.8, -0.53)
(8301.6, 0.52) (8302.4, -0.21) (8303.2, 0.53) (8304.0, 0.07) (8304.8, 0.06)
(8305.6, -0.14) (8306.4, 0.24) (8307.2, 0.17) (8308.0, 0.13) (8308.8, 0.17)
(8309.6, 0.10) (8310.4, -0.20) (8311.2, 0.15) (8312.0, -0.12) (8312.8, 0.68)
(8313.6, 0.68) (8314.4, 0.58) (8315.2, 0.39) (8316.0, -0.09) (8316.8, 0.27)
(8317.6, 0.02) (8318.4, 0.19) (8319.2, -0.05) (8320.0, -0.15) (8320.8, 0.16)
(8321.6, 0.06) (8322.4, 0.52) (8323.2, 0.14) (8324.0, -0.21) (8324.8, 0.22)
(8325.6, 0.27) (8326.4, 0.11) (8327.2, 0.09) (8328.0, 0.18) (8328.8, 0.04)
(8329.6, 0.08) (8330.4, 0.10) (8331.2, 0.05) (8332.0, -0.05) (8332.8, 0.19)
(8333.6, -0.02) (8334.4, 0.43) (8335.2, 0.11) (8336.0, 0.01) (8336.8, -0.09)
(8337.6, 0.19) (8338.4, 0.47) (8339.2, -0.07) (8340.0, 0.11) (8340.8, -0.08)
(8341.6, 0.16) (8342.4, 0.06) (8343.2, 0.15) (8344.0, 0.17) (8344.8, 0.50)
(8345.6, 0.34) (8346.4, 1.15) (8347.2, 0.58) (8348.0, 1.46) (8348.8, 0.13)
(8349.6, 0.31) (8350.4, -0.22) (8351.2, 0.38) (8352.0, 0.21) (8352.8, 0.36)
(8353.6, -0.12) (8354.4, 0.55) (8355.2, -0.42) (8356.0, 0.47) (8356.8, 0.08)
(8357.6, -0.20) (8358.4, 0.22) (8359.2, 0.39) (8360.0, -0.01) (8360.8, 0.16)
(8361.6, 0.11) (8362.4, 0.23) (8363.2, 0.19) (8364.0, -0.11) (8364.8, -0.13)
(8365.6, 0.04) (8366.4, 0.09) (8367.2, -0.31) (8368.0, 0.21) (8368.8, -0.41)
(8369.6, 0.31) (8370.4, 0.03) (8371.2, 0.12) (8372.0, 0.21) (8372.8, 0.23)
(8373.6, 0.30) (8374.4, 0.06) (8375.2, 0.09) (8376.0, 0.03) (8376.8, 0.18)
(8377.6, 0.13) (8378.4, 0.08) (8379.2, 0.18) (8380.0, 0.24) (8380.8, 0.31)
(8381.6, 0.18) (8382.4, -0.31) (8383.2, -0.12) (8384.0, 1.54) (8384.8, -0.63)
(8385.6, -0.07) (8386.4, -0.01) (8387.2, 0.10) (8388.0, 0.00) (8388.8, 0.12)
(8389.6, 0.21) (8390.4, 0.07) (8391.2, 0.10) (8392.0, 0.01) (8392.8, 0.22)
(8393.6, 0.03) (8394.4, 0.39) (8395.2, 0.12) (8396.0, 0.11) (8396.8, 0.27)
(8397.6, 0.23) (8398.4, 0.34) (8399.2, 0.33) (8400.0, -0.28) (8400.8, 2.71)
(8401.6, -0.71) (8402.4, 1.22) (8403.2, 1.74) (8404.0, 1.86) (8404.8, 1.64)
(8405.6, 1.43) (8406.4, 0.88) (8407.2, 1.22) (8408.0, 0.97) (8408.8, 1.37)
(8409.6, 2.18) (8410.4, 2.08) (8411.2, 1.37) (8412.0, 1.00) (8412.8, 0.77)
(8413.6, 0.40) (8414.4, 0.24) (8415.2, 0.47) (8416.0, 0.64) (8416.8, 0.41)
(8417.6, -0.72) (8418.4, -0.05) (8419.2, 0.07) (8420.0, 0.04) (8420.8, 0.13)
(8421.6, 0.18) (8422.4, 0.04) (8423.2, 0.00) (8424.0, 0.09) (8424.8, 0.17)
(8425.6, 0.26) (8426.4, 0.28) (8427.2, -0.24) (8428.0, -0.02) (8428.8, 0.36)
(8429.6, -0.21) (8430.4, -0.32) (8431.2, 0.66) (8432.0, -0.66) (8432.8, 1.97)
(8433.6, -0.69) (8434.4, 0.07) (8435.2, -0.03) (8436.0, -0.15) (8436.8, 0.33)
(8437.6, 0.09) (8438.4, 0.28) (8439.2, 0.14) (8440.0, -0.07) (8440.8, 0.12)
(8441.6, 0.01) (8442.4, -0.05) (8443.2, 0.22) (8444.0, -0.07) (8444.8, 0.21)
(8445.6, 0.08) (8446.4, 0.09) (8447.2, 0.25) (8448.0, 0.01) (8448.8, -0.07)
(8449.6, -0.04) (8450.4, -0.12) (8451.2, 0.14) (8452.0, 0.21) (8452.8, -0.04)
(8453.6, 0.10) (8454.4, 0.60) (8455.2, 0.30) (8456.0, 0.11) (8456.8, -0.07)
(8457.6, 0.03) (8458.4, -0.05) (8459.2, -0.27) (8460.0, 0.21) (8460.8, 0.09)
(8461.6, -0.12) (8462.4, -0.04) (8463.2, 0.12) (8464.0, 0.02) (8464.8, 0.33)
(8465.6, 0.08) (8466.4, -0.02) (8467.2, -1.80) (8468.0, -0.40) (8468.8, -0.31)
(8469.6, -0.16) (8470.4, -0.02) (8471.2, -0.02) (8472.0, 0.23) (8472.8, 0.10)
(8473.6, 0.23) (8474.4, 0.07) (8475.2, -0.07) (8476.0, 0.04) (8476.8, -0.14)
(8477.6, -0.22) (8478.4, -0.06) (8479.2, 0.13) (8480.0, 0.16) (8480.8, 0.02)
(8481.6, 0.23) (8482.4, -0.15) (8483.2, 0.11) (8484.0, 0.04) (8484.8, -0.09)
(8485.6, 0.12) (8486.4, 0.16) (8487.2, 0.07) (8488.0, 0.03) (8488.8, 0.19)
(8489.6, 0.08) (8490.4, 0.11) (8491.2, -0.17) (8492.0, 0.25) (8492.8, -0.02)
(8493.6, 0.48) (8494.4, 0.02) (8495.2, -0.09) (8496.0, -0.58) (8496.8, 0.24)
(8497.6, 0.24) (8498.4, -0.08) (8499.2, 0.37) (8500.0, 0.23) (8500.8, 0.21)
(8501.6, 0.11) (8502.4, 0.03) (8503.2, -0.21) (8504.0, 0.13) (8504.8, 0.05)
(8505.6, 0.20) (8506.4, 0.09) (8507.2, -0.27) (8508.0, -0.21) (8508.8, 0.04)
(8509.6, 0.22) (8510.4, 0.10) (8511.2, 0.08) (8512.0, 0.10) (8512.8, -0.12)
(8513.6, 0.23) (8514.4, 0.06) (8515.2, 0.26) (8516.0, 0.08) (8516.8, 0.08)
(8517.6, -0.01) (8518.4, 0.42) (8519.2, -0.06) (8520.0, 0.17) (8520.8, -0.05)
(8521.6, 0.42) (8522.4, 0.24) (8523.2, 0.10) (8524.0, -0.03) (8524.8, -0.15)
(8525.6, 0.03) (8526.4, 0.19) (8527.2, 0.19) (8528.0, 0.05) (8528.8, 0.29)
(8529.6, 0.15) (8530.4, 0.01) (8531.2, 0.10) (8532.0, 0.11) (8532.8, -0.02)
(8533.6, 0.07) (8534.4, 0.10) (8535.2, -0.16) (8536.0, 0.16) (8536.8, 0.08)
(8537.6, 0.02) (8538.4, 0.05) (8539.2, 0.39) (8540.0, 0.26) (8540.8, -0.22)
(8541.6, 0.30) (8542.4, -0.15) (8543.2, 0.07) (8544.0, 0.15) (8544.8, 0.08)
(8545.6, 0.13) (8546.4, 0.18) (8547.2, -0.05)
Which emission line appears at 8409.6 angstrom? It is [O II]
